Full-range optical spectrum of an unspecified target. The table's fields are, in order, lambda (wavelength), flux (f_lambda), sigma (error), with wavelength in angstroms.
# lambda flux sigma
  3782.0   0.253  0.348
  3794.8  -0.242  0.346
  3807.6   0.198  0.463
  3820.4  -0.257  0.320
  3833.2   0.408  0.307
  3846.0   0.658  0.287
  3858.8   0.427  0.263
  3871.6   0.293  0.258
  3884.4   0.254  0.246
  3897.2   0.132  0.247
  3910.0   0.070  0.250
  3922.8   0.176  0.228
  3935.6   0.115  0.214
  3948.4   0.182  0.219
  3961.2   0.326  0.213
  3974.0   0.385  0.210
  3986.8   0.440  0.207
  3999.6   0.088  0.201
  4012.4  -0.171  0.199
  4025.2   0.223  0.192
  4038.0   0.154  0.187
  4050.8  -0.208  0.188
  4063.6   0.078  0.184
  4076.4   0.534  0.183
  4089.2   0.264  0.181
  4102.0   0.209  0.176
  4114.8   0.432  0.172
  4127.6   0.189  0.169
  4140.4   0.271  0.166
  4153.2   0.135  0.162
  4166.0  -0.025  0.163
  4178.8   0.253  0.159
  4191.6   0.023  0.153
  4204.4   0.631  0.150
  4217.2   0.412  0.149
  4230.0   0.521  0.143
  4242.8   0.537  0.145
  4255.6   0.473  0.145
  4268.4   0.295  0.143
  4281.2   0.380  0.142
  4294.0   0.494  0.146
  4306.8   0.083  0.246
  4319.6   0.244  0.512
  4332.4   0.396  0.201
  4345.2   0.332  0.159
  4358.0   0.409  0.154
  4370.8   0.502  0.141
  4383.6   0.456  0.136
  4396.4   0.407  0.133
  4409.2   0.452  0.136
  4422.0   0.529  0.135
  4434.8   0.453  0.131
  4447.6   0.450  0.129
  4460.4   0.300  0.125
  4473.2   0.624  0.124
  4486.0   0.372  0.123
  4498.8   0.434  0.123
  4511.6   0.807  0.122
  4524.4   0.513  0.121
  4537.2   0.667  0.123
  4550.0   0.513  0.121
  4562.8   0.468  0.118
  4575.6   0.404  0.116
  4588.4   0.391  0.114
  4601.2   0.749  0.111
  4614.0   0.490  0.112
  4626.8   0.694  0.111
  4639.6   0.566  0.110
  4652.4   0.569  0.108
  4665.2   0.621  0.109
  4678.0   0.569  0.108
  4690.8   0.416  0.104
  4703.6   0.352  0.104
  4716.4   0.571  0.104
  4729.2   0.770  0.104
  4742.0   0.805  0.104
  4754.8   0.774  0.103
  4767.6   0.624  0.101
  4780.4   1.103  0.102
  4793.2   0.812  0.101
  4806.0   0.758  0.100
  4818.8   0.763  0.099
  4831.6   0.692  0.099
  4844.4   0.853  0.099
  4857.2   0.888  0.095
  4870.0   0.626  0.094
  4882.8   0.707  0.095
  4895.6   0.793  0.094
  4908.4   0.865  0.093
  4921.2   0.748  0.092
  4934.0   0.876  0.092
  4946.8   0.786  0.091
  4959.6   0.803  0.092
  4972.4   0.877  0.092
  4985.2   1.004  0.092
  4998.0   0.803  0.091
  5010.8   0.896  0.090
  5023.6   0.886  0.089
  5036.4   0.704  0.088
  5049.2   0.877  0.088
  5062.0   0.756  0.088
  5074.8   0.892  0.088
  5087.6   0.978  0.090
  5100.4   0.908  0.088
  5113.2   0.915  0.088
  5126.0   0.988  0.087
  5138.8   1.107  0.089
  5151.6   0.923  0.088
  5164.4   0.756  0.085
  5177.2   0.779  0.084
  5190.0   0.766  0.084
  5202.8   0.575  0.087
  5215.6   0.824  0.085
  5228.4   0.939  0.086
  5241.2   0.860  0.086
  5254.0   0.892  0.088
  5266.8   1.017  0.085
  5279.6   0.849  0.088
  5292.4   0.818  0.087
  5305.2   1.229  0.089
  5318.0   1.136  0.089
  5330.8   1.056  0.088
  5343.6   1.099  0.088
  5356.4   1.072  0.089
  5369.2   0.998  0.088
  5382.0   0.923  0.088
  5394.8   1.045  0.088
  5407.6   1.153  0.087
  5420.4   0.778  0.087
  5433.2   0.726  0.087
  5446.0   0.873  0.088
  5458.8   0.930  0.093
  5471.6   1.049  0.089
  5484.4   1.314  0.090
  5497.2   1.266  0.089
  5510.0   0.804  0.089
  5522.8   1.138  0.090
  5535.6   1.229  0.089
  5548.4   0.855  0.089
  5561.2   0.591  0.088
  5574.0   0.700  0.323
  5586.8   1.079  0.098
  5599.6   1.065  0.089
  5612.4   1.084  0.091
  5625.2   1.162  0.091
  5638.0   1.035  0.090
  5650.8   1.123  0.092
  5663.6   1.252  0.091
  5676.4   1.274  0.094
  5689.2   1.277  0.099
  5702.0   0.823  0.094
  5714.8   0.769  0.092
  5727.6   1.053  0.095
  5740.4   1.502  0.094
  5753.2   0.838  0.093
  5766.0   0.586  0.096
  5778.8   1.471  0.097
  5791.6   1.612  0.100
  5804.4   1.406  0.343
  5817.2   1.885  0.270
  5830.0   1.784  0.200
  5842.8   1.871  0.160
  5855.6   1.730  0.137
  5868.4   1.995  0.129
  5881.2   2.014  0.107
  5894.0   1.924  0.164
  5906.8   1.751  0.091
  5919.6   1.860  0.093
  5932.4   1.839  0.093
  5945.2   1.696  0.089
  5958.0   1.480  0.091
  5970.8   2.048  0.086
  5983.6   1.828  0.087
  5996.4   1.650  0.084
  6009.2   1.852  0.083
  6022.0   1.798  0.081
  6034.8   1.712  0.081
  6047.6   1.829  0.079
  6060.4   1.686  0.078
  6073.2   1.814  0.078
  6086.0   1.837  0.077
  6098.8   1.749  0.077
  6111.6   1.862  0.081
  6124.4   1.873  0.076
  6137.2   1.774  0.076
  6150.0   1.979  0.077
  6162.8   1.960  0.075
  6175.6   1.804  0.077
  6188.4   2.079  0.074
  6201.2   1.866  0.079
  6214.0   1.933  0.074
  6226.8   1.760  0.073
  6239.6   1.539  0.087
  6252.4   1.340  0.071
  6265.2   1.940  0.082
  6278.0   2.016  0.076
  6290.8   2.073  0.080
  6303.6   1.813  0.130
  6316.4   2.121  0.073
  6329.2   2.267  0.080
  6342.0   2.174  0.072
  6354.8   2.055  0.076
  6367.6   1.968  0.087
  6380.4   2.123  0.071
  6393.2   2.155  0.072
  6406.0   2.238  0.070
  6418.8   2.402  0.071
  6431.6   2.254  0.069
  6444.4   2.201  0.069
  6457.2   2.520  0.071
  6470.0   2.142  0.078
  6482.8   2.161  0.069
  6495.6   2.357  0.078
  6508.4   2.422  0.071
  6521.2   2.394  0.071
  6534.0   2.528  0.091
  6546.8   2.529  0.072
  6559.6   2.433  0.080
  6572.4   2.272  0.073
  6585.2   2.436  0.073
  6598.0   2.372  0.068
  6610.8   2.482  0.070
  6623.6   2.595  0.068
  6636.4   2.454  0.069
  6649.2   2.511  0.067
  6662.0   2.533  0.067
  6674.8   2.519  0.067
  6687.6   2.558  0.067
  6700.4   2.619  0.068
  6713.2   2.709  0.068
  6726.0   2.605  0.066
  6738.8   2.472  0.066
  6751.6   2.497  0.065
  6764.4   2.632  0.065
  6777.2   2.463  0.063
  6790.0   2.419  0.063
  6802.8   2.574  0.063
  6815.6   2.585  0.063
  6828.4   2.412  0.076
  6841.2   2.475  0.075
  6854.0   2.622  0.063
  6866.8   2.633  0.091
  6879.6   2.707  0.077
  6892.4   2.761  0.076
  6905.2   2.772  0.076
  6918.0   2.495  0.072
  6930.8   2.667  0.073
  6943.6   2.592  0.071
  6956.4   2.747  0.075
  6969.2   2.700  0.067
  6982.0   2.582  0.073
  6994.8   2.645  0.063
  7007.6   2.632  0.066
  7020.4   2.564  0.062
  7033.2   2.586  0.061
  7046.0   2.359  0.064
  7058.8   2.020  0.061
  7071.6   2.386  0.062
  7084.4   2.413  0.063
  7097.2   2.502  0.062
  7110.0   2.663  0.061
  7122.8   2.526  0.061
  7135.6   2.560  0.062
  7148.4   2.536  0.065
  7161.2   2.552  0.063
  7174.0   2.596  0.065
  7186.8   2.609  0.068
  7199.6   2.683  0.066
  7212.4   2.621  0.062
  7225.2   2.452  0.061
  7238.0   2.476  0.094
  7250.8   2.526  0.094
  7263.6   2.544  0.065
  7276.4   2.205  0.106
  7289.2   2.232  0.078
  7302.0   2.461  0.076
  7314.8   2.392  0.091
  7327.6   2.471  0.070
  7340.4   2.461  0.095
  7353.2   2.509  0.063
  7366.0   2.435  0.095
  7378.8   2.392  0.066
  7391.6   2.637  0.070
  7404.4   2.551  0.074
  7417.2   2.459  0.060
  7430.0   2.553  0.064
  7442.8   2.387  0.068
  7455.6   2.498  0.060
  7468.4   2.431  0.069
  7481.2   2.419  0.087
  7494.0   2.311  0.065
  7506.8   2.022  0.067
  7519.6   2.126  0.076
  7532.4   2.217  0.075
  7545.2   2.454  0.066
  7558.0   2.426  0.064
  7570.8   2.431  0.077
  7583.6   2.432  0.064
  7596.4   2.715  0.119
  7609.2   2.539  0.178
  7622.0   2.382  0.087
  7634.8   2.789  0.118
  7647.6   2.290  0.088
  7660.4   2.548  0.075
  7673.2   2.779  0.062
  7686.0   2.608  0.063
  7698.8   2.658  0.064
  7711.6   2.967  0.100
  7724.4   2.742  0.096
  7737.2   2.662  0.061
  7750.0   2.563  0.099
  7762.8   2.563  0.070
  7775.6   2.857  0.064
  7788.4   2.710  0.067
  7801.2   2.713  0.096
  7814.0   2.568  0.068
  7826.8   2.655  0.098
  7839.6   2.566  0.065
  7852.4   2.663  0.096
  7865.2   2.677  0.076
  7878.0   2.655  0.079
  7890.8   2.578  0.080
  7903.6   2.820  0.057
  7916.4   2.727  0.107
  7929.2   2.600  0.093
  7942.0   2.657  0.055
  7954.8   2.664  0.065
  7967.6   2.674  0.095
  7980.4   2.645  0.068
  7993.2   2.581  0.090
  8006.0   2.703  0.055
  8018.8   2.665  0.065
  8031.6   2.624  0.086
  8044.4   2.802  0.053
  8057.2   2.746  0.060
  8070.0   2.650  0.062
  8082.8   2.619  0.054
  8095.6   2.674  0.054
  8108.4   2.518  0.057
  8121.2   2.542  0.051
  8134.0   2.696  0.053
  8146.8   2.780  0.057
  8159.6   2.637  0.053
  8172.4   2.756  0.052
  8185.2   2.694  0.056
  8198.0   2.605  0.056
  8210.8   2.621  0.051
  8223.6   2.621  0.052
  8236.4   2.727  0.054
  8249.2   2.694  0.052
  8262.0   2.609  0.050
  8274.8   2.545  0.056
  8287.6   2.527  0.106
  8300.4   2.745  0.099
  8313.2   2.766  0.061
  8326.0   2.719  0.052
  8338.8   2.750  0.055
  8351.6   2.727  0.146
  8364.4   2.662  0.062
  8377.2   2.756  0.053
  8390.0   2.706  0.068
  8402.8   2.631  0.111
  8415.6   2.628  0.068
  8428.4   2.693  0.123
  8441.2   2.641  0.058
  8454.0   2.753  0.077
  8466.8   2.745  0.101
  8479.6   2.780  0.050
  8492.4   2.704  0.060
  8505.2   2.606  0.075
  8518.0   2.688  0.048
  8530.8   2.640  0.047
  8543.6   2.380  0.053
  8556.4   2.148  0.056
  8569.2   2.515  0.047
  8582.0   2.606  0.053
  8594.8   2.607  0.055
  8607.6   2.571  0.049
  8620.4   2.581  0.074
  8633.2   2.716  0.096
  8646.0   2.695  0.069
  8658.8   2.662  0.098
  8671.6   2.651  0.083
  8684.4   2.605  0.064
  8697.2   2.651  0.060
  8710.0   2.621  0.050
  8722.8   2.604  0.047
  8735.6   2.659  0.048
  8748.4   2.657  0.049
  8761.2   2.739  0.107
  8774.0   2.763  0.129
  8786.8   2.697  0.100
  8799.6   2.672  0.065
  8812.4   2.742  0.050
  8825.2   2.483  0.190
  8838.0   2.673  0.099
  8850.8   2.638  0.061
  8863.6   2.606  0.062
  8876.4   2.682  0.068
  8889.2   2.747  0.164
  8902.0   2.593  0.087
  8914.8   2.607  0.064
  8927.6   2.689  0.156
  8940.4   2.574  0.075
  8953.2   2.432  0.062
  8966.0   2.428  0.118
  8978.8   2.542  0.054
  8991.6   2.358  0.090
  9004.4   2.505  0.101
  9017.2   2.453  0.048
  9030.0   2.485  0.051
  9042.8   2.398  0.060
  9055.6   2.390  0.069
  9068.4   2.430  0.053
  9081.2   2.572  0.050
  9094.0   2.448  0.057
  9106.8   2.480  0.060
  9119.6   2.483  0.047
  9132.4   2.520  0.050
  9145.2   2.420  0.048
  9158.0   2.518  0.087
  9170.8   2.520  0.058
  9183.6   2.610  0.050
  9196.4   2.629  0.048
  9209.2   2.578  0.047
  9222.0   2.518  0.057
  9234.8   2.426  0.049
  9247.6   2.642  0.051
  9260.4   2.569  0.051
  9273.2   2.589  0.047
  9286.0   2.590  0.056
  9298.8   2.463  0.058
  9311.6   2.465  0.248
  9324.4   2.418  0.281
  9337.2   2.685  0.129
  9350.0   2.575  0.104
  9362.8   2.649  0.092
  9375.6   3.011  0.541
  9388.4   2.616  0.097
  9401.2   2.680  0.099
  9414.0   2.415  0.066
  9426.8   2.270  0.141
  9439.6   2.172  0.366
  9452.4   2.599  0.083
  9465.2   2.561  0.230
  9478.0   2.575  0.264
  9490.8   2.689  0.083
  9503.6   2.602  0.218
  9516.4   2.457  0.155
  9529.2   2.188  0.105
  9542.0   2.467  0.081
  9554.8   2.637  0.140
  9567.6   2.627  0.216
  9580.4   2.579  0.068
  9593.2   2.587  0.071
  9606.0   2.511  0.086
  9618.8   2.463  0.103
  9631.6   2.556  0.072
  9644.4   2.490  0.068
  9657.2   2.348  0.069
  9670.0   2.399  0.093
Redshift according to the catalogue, 0.451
